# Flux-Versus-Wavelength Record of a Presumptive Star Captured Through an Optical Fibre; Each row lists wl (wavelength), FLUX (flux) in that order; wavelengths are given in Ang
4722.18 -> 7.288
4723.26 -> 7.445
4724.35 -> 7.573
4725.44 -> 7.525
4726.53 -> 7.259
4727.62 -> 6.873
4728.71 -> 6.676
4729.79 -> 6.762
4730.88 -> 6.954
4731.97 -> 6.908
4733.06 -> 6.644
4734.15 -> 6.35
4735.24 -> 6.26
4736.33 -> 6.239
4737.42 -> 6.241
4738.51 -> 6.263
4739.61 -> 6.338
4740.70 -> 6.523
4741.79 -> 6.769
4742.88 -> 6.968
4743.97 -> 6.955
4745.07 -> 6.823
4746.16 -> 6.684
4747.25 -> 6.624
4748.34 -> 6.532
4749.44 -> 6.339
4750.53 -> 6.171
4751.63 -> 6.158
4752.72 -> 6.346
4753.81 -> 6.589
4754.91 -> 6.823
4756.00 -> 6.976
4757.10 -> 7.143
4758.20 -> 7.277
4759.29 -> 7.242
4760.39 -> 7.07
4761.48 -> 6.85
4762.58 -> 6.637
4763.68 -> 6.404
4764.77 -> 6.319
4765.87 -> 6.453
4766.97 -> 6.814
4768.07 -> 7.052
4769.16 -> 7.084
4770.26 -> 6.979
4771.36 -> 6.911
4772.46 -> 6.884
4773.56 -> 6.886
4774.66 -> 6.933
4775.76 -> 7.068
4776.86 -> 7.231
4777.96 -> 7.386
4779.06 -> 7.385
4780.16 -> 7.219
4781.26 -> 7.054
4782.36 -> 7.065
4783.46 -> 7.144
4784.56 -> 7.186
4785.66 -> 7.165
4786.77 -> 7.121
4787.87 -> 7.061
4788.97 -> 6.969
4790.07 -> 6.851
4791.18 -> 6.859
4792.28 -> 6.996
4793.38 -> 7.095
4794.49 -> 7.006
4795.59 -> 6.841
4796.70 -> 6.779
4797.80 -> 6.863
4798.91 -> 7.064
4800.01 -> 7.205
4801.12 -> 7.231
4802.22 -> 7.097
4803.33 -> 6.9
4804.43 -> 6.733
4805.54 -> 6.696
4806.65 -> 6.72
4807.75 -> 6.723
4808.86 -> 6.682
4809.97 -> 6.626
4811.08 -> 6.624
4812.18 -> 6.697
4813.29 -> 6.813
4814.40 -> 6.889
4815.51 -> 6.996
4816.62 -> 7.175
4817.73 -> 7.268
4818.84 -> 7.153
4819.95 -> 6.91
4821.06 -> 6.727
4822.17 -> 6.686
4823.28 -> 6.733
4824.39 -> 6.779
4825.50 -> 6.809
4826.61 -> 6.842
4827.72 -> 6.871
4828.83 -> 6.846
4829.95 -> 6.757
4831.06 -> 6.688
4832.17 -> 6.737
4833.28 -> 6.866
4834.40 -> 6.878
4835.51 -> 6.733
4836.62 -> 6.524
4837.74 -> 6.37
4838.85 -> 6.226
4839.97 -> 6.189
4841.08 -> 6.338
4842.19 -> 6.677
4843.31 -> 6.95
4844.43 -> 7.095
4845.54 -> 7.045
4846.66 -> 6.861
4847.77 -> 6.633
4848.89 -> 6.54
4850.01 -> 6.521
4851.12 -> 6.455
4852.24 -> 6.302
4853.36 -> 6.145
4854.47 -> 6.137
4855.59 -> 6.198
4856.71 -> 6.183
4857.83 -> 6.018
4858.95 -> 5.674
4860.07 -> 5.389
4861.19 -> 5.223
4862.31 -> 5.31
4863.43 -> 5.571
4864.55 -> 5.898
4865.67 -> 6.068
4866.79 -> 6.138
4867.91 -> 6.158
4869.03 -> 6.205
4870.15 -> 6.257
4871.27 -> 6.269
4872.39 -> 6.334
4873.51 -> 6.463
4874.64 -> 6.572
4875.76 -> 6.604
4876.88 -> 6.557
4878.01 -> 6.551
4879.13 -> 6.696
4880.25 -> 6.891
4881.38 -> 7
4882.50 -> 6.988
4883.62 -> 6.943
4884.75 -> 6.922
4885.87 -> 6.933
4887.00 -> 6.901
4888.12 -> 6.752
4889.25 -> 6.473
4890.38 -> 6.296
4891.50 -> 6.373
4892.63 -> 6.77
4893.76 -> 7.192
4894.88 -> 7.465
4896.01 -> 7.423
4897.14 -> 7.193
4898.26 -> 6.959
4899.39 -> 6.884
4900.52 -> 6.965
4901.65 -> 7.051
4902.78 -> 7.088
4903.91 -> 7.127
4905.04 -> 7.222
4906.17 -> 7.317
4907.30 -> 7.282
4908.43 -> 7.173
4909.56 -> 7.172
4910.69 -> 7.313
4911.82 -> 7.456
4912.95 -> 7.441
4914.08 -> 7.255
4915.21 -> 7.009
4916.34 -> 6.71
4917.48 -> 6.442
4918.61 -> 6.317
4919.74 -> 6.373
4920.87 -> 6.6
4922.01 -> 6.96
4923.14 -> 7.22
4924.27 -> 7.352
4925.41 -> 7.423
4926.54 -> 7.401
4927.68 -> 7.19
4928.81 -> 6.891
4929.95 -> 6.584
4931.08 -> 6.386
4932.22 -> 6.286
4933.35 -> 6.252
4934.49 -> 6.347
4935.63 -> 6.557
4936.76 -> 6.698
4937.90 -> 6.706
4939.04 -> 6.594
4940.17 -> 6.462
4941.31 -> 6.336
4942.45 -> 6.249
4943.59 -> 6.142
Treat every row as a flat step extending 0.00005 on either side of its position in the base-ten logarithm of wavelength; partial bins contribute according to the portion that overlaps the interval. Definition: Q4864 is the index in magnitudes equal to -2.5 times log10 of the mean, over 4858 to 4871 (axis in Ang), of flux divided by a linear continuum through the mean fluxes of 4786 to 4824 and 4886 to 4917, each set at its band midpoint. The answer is 0.20 mag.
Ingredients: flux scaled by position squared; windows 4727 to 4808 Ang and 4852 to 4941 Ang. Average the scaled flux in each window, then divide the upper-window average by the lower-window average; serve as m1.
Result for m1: 1.03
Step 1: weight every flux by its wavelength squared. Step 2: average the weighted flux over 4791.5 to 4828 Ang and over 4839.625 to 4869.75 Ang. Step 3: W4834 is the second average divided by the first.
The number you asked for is 0.92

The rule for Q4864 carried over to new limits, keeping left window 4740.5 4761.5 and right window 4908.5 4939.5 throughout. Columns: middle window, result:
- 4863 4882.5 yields 0.07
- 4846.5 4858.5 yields 0.08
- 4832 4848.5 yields 0.02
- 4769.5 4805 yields -0.04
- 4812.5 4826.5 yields -0.02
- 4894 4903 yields -0.05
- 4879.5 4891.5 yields 0.01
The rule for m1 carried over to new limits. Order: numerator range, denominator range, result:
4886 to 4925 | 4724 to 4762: 1.11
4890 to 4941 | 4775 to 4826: 1.04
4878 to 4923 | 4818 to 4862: 1.09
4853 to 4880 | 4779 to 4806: 0.90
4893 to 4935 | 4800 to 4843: 1.07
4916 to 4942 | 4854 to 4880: 1.12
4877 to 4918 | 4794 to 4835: 1.05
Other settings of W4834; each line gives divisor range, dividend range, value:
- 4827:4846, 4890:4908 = 1.08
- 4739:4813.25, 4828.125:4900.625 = 0.99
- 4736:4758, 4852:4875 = 0.96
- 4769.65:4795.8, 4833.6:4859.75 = 0.94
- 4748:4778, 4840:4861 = 0.97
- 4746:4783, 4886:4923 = 1.08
